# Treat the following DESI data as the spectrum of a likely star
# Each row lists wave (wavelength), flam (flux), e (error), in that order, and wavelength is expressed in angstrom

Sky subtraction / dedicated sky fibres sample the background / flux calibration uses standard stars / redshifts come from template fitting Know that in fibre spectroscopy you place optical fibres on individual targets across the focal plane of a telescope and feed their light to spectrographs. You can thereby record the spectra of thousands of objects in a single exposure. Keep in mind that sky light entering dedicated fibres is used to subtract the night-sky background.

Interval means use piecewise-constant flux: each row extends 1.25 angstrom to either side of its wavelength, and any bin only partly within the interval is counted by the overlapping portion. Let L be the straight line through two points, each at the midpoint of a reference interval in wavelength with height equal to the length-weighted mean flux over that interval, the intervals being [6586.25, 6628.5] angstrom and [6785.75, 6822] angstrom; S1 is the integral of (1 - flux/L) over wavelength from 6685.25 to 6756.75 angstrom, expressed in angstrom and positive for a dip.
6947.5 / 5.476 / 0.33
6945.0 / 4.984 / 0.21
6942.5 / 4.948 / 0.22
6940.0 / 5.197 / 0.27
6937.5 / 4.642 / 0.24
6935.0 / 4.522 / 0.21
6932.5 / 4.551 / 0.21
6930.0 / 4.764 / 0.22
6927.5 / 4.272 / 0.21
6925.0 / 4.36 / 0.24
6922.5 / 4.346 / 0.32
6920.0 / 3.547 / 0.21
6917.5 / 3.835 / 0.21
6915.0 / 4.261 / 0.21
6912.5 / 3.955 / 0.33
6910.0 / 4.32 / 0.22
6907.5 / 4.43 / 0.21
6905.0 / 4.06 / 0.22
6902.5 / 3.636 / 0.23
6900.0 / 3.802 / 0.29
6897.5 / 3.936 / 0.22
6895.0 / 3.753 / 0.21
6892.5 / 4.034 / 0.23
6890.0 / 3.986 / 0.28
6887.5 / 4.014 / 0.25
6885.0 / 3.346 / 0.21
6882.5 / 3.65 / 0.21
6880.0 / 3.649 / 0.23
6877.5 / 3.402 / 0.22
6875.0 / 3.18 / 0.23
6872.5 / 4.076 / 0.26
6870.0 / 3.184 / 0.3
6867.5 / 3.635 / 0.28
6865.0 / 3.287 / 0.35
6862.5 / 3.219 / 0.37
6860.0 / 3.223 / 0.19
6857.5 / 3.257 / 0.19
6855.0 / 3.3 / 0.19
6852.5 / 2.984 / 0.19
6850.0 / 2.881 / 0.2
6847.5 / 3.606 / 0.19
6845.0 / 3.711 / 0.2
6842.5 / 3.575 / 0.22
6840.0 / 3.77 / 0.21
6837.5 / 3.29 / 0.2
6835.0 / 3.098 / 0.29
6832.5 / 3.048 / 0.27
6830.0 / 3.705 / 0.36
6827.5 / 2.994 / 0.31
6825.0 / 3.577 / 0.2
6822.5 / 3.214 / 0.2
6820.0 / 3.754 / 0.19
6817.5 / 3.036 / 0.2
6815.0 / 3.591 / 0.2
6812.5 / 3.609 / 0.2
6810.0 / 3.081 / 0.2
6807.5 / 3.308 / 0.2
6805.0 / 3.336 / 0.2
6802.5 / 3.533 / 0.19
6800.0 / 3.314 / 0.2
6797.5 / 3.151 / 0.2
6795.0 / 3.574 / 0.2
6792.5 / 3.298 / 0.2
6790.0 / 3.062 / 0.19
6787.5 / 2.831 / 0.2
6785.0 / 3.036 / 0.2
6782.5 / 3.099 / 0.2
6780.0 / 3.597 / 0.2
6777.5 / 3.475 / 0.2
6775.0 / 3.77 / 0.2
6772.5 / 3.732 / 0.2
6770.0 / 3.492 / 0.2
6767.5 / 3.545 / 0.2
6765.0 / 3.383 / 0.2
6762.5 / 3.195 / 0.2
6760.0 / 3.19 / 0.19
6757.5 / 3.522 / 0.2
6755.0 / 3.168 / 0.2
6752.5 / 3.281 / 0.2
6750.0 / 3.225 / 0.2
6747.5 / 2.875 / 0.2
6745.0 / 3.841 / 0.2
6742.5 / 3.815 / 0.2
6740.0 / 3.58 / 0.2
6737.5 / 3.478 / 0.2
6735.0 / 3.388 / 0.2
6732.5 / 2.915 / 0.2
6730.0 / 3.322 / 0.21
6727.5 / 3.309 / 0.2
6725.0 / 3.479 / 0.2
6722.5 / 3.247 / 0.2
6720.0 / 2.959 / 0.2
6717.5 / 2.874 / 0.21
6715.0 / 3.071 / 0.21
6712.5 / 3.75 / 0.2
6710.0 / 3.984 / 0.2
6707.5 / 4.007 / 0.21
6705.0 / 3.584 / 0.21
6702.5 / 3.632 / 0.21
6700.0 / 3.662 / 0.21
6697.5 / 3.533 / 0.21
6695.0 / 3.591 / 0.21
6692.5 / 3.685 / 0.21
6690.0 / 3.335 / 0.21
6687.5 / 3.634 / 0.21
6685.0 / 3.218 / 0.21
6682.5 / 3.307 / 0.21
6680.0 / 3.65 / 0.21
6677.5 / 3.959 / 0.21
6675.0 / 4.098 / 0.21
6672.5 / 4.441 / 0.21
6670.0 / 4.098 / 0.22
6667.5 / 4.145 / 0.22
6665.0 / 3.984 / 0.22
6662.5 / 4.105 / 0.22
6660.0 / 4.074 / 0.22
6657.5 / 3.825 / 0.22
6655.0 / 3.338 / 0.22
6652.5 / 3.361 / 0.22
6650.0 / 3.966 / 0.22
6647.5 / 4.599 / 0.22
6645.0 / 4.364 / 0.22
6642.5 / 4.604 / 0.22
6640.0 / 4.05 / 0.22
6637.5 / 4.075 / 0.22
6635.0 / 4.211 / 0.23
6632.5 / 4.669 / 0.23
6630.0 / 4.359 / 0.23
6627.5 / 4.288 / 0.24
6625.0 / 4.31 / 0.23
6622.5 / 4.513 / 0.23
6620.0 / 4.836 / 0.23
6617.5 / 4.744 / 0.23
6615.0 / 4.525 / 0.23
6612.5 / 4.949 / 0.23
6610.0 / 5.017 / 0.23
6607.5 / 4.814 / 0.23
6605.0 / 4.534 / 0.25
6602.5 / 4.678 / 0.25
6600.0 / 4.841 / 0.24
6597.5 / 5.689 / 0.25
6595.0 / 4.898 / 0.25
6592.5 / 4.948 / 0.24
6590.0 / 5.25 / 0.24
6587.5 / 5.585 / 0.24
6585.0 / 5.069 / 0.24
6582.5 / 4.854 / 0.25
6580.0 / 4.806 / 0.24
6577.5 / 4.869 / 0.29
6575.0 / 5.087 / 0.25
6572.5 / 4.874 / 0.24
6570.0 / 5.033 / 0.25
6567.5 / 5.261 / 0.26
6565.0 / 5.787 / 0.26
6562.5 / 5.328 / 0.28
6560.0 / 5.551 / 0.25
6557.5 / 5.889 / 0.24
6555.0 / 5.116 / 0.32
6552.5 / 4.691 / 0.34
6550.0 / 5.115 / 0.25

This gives 9.5 angstrom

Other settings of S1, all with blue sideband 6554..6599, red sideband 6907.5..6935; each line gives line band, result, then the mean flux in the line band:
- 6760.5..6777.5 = 4.26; 3.5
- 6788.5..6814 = 7.00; 3.32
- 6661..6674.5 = 2.20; 4.15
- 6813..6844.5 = 7.72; 3.4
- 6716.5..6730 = 4.52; 3.19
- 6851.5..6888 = 8.07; 3.42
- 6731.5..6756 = 7.13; 3.36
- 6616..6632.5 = 1.82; 4.52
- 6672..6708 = 9.04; 3.67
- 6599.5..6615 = 1.05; 4.78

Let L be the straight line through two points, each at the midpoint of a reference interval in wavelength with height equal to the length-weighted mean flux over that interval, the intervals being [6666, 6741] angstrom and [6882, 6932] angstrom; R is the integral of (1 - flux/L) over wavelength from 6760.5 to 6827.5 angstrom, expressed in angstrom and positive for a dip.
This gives 7.3 angstrom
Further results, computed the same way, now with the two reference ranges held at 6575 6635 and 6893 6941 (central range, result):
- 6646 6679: 4.97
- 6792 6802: 2.46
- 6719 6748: 7.64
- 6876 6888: 1.97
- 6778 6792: 4.13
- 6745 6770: 6.73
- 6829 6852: 5.11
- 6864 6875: 2.03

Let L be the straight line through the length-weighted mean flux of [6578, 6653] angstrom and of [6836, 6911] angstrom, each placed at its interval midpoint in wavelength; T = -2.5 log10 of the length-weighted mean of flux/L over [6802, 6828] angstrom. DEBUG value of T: 0.14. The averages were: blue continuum 4.66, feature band 3.37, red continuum 3.6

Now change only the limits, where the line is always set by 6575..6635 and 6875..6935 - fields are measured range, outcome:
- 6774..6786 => 0.27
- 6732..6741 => 0.30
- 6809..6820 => 0.25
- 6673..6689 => 0.25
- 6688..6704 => 0.27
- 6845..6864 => 0.26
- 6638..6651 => 0.10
